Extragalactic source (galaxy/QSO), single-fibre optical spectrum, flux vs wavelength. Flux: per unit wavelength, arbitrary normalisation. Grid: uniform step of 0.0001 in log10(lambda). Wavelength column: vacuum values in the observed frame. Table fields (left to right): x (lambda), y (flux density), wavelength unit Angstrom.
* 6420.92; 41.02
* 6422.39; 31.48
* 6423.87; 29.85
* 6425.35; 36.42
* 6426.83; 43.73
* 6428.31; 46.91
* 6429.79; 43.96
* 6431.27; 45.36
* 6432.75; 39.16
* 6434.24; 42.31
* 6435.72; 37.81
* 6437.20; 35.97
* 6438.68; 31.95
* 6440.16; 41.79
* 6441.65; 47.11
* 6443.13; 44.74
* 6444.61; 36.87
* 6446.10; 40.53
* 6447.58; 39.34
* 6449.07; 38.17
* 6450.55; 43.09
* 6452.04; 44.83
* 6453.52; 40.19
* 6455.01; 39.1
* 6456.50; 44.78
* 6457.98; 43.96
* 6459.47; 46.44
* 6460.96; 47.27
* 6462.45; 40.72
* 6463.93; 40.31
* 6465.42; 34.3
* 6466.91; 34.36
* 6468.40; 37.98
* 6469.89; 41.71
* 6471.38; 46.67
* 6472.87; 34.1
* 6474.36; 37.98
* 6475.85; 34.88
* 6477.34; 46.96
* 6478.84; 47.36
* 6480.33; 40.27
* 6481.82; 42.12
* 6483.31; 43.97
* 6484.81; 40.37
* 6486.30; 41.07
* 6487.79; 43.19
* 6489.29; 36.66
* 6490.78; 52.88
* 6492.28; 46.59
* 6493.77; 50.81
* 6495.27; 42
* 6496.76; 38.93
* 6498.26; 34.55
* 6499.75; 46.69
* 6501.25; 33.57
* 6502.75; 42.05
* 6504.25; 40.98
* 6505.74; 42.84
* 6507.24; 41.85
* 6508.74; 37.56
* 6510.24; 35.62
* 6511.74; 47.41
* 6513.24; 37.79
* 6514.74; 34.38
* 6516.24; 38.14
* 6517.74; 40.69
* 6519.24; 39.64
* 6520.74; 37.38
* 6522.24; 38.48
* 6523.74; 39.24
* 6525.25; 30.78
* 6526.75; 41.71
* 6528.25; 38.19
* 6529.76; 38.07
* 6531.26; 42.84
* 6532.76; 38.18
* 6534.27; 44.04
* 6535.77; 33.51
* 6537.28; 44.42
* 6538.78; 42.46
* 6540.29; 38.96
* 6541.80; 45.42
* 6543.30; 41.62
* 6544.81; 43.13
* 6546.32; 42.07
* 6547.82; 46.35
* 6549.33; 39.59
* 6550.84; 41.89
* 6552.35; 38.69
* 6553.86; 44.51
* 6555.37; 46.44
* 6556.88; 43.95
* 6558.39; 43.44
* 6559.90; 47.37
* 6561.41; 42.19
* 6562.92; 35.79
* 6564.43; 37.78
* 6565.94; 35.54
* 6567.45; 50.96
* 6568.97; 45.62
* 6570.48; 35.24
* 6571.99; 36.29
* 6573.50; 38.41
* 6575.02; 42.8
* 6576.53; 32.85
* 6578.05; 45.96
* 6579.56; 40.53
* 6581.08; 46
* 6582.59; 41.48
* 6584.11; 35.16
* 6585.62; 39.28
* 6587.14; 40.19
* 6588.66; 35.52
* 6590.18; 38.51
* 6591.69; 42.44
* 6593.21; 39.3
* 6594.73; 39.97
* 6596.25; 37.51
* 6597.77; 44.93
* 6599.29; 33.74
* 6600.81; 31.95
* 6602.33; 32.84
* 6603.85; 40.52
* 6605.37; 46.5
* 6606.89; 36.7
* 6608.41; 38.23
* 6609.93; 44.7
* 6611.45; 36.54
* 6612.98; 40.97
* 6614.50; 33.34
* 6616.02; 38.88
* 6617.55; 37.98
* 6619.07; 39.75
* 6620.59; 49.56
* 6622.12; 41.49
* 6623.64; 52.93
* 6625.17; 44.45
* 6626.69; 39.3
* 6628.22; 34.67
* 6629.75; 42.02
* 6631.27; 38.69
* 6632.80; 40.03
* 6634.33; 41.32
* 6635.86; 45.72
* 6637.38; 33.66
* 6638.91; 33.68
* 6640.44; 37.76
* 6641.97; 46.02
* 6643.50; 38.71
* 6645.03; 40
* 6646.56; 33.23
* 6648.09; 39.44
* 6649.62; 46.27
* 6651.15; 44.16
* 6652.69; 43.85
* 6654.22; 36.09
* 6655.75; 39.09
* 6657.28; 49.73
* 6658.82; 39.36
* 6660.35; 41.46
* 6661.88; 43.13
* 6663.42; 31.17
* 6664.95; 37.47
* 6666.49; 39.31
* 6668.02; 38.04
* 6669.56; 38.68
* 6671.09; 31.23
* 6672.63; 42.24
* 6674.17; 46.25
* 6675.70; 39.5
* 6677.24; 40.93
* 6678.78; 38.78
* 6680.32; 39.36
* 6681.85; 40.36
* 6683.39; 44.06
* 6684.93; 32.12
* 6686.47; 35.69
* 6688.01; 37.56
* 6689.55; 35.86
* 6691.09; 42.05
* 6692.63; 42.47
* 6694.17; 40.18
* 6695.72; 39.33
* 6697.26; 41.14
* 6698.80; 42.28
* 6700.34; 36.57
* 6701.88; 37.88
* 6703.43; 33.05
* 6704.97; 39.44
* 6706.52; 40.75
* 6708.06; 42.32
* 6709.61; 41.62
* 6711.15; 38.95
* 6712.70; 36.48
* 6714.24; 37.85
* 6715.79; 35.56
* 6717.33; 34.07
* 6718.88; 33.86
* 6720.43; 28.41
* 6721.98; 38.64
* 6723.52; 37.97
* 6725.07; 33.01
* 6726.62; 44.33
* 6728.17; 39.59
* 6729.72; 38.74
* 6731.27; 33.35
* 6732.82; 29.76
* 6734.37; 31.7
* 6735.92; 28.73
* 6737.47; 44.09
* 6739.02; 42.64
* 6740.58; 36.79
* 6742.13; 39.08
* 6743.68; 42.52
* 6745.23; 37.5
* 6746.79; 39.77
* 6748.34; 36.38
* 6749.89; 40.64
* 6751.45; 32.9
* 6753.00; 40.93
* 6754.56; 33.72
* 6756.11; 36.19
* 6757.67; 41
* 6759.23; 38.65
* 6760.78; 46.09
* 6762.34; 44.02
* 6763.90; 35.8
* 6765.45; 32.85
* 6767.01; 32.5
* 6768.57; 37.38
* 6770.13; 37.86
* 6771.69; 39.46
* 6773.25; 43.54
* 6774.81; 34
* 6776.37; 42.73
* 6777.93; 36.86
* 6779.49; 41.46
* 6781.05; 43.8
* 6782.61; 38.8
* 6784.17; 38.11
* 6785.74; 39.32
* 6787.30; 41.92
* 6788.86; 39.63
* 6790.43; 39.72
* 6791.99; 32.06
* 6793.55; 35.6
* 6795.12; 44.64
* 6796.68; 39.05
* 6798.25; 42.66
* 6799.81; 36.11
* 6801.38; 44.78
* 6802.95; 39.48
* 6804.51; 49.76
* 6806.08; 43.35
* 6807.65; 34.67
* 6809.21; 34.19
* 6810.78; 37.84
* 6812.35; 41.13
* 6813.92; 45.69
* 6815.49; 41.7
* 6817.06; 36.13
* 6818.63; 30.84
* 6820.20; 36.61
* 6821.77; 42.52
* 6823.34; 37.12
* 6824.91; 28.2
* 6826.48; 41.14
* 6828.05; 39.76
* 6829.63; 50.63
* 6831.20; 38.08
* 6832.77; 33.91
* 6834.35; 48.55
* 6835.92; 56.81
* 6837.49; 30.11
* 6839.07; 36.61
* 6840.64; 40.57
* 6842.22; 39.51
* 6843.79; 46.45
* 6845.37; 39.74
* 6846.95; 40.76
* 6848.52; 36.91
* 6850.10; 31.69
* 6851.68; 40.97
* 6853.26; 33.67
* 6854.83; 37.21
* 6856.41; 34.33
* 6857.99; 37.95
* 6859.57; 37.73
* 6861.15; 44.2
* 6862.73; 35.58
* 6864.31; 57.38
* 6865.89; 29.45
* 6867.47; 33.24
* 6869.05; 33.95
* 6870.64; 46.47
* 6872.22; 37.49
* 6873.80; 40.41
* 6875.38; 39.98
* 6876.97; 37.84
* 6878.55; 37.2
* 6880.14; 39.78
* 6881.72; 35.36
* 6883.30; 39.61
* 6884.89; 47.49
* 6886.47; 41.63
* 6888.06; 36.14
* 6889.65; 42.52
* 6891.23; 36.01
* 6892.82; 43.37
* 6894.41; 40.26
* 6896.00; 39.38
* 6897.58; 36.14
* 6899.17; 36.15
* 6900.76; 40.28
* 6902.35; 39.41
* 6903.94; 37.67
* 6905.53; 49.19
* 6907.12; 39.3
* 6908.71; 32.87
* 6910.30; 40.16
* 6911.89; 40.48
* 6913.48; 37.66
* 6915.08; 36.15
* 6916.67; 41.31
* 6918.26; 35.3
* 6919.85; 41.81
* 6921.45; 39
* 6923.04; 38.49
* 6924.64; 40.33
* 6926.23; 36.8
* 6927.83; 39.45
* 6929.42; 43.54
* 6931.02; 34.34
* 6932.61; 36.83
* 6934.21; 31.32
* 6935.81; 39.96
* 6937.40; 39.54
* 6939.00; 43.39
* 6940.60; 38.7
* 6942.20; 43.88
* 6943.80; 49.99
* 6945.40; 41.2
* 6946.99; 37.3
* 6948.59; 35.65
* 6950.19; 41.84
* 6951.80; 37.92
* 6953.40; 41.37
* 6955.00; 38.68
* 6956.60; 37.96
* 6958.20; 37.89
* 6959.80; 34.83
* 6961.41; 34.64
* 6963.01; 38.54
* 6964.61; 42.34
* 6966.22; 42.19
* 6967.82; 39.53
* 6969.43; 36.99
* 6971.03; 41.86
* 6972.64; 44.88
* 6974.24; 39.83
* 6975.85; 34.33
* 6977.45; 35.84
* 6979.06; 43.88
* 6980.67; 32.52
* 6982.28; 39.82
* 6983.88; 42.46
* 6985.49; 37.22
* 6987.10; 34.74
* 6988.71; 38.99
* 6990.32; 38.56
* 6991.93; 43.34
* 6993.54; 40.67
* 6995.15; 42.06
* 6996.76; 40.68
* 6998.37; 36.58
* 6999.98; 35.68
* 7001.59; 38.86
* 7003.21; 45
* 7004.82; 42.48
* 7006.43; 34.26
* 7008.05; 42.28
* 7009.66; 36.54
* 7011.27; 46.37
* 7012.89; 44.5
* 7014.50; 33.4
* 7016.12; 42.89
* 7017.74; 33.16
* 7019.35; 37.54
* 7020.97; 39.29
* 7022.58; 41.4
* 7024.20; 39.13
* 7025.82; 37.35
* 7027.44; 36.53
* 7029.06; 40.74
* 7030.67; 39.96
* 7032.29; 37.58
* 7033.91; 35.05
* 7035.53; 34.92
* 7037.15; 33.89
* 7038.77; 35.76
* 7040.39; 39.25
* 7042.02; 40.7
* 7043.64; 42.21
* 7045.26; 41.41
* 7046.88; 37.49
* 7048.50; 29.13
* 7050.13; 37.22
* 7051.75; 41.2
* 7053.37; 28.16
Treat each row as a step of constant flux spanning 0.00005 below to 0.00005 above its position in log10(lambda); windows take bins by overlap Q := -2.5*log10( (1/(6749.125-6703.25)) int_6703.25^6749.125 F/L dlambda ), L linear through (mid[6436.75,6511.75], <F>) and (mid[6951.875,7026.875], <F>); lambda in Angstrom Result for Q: 0.083 mag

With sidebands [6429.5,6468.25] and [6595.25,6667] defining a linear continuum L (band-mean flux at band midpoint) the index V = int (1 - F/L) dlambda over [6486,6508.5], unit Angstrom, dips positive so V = -0.9 Angstrom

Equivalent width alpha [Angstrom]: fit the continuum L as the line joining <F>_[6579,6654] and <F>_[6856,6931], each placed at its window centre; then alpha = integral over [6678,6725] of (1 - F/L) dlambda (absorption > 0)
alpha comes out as 2.0 Angstrom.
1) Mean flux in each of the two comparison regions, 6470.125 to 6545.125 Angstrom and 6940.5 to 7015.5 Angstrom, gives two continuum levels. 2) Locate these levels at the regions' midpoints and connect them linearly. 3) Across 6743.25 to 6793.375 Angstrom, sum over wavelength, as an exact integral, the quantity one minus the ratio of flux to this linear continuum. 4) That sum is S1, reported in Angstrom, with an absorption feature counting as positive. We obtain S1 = 1.8 Angstrom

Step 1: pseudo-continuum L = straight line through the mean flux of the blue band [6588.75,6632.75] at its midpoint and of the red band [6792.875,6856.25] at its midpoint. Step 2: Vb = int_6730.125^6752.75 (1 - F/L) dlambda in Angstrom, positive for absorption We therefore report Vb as 1.6 Angstrom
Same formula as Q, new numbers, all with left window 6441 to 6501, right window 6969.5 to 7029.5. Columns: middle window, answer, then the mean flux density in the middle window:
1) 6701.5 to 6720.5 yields 0.10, 37.2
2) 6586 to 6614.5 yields 0.06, 38.8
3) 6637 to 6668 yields 0.03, 39.7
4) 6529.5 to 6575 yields 0.00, 41.6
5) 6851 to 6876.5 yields 0.03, 38.7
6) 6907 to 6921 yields 0.04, 38.3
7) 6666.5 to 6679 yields 0.04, 39.5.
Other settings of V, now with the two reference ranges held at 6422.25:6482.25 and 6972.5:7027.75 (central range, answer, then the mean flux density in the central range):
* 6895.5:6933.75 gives 0.63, 38.8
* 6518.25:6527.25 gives 0.58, 37.8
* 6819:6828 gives 0.59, 37.1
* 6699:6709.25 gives 0.33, 38.7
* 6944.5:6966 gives 0.37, 38.6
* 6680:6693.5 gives 0.40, 38.9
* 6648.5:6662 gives -0.79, 42.5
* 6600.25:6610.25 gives 0.39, 38.7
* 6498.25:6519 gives 0.37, 39.8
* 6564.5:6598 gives 0.18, 40.1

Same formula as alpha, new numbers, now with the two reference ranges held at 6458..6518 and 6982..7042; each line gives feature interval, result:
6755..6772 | 0.74 Angstrom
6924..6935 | 0.50 Angstrom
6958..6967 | 0.16 Angstrom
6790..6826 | 0.82 Angstrom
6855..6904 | 0.37 Angstrom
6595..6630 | 0.56 Angstrom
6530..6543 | -0.06 Angstrom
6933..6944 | -0.31 Angstrom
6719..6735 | 1.84 Angstrom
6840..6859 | 0.63 Angstrom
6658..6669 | 0.48 Angstrom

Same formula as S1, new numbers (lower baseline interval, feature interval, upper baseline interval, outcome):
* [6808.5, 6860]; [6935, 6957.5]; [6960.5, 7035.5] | -0.83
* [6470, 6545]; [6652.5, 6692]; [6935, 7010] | 1.01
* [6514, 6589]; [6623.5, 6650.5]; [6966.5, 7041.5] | 0.02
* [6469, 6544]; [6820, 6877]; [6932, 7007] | 0.52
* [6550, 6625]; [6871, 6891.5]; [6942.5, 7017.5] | 0.10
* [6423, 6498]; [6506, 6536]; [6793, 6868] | 1.52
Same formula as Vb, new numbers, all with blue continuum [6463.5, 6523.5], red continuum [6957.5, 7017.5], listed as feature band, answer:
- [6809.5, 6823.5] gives 0.4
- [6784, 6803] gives 0.2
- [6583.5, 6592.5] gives 0.4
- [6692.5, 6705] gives 0.4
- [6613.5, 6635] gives -0.4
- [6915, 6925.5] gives 0.1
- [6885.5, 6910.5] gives 0.1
